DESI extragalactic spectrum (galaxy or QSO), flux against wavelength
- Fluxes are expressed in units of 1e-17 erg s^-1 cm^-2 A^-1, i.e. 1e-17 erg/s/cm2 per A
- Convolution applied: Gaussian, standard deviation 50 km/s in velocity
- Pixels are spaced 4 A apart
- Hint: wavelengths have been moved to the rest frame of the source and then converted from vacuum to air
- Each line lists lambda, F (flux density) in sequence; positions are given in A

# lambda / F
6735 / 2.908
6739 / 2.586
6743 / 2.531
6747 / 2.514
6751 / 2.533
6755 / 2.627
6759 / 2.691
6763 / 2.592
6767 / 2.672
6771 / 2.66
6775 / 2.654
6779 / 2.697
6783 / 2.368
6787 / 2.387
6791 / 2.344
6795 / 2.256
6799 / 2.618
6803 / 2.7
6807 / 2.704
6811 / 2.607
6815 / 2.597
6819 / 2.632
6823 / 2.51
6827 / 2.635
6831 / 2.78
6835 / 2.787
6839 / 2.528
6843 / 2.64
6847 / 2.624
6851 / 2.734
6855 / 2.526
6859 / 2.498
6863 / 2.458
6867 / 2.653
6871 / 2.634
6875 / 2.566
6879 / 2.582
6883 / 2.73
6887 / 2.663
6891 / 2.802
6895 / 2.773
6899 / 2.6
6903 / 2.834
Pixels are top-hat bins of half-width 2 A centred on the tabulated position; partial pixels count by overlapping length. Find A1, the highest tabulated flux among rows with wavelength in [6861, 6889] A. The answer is 2.73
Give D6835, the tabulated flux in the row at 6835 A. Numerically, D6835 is 2.787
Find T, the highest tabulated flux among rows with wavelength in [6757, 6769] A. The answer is 2.691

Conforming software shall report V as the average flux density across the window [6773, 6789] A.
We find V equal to 2.53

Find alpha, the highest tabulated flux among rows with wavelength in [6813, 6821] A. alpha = 2.632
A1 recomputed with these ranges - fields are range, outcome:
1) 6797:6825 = 2.704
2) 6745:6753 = 2.533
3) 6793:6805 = 2.7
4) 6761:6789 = 2.697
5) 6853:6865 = 2.526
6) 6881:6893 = 2.802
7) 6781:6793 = 2.387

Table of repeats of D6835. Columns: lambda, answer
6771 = 2.66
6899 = 2.6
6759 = 2.691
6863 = 2.458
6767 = 2.672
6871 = 2.634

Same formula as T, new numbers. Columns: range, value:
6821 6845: 2.787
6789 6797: 2.344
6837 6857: 2.734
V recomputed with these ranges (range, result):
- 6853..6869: 2.53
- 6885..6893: 2.73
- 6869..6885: 2.63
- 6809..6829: 2.6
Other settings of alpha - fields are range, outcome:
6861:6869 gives 2.653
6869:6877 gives 2.634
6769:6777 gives 2.66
